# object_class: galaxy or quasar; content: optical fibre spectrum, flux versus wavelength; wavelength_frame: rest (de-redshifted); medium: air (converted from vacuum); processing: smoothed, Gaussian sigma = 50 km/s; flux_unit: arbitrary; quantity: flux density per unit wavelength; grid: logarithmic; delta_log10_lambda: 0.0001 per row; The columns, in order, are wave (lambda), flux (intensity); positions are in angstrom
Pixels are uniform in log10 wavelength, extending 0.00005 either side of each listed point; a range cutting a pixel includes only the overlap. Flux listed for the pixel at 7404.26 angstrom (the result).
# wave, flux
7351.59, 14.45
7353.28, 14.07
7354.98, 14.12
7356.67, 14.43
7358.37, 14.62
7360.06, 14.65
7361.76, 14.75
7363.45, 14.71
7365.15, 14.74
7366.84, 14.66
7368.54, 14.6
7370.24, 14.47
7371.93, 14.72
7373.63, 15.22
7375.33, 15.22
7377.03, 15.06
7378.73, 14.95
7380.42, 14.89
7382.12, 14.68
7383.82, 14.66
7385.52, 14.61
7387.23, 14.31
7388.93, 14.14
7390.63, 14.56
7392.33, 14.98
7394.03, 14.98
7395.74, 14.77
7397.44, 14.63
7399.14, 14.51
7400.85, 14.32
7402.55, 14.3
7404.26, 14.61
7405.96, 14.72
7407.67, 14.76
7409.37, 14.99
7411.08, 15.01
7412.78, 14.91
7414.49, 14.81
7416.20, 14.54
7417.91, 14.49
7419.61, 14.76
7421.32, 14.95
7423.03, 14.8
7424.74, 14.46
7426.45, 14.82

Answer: 14.61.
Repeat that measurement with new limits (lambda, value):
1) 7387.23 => 14.31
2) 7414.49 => 14.81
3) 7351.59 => 14.45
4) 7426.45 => 14.82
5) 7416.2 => 14.54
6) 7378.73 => 14.95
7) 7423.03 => 14.8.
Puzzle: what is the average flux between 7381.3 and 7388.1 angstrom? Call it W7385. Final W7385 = 14.5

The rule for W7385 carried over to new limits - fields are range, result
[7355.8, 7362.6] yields 14.6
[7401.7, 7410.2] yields 14.7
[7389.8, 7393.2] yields 14.8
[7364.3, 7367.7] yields 14.7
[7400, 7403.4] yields 14.3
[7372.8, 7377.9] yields 15.2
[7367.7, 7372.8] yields 14.6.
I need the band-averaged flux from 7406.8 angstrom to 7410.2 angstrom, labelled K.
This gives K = 14.9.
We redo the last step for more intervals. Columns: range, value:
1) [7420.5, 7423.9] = 14.9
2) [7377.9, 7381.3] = 15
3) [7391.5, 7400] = 14.8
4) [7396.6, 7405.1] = 14.5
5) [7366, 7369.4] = 14.6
